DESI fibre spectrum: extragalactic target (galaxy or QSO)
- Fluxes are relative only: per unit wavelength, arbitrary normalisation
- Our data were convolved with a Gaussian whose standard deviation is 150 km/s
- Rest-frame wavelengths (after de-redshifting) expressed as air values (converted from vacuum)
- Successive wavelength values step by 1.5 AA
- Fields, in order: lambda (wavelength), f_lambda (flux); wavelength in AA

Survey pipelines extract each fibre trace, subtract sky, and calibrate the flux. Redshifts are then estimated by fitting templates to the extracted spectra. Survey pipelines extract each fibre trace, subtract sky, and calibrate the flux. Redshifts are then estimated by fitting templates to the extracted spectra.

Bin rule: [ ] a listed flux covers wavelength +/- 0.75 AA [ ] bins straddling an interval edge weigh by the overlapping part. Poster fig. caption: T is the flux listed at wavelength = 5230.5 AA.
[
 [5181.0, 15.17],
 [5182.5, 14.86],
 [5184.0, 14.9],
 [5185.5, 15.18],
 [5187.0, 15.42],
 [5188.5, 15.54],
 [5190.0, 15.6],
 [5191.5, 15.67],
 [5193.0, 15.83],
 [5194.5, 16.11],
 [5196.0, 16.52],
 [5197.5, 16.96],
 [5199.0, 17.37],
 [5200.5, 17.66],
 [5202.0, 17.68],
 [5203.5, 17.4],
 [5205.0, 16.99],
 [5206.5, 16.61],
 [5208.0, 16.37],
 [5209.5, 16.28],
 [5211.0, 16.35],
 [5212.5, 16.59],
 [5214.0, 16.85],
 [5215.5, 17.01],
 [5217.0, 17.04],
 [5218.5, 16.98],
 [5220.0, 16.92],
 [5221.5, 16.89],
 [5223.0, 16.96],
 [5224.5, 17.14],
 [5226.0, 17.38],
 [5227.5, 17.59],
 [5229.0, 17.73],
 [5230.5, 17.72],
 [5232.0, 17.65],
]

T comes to 17.72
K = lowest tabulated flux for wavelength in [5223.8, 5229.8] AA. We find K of 17.14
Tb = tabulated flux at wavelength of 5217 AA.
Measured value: 17.04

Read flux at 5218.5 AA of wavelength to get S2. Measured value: 16.98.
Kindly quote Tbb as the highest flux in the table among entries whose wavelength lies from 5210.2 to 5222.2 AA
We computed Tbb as 17.04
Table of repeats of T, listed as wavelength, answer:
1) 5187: 15.42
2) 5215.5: 17.01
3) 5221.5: 16.89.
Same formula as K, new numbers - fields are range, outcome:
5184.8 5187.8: 15.18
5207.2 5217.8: 16.28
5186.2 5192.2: 15.42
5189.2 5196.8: 15.6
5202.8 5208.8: 16.37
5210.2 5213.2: 16.35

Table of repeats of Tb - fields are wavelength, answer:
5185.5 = 15.18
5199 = 17.37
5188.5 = 15.54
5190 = 15.6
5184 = 14.9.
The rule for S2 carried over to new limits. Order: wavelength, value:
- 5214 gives 16.85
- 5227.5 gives 17.59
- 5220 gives 16.92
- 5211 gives 16.35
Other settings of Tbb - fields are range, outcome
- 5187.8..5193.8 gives 15.83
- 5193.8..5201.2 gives 17.66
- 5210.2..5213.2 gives 16.59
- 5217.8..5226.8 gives 17.38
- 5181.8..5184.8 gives 14.9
